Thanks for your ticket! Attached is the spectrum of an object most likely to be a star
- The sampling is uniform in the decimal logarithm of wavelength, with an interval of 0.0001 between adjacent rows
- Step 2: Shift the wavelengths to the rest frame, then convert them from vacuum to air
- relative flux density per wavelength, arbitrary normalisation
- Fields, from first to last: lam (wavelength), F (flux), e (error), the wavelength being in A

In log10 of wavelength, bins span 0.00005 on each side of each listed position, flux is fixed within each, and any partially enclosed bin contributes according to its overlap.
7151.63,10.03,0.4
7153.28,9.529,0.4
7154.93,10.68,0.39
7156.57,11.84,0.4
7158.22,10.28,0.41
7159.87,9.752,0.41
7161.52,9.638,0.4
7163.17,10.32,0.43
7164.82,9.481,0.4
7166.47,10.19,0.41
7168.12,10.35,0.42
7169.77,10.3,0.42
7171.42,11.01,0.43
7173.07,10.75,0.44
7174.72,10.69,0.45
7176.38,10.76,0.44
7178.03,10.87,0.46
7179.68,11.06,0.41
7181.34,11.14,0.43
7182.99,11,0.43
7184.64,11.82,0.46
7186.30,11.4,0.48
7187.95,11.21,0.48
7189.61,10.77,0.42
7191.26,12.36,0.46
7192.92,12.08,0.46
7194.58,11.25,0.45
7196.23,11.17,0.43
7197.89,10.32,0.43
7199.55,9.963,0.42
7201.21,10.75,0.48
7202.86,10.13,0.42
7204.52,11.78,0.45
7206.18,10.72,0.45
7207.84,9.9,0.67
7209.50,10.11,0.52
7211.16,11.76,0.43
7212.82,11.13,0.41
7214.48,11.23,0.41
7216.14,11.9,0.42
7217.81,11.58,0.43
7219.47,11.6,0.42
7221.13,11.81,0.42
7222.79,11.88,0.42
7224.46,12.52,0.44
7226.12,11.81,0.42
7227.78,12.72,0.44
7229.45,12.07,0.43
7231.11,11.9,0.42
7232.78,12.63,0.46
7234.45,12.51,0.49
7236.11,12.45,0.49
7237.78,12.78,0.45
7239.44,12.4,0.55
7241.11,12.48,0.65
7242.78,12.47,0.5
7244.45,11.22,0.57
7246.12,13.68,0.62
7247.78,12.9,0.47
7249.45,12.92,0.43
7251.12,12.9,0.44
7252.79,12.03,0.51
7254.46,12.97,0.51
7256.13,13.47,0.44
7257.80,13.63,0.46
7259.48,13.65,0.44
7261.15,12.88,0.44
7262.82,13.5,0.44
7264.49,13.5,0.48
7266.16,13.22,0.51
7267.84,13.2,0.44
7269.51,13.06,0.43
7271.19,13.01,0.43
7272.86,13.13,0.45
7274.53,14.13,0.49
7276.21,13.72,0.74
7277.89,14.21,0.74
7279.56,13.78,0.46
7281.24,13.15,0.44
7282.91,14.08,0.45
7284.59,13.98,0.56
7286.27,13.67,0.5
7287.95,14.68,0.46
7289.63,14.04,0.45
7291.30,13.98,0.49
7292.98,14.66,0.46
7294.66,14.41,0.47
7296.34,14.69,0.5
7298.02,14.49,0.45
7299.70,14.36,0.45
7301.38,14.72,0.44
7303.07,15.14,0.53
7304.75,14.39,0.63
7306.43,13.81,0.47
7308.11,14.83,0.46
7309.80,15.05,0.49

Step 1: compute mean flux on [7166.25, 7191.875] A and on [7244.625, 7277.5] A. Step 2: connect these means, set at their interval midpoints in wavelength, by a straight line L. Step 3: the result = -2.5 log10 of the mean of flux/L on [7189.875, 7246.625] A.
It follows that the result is 0.036 mag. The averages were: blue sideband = 11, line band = 11.7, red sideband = 13.2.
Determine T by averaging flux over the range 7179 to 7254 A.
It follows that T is 11.7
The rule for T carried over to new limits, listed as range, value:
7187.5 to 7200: 11.2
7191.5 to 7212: 10.9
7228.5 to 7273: 12.8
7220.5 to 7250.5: 12.4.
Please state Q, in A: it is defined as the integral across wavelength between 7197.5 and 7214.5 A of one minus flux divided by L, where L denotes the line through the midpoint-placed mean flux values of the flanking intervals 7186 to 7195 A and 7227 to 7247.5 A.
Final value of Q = 1.64 A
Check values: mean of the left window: 11.5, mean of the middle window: 10.7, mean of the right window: 12.5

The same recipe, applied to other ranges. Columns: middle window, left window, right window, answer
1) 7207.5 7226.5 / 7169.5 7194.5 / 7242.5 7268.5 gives 0.9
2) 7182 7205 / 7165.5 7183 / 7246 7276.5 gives 0.3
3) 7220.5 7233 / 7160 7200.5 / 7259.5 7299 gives 0.1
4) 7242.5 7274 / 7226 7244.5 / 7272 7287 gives 0.1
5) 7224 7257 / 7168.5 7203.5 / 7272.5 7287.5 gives 0.2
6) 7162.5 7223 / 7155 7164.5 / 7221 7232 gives 1.3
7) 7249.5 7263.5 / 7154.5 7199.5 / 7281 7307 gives 0.1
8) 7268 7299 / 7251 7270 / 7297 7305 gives 0.2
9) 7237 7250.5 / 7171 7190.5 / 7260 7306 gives 0.2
